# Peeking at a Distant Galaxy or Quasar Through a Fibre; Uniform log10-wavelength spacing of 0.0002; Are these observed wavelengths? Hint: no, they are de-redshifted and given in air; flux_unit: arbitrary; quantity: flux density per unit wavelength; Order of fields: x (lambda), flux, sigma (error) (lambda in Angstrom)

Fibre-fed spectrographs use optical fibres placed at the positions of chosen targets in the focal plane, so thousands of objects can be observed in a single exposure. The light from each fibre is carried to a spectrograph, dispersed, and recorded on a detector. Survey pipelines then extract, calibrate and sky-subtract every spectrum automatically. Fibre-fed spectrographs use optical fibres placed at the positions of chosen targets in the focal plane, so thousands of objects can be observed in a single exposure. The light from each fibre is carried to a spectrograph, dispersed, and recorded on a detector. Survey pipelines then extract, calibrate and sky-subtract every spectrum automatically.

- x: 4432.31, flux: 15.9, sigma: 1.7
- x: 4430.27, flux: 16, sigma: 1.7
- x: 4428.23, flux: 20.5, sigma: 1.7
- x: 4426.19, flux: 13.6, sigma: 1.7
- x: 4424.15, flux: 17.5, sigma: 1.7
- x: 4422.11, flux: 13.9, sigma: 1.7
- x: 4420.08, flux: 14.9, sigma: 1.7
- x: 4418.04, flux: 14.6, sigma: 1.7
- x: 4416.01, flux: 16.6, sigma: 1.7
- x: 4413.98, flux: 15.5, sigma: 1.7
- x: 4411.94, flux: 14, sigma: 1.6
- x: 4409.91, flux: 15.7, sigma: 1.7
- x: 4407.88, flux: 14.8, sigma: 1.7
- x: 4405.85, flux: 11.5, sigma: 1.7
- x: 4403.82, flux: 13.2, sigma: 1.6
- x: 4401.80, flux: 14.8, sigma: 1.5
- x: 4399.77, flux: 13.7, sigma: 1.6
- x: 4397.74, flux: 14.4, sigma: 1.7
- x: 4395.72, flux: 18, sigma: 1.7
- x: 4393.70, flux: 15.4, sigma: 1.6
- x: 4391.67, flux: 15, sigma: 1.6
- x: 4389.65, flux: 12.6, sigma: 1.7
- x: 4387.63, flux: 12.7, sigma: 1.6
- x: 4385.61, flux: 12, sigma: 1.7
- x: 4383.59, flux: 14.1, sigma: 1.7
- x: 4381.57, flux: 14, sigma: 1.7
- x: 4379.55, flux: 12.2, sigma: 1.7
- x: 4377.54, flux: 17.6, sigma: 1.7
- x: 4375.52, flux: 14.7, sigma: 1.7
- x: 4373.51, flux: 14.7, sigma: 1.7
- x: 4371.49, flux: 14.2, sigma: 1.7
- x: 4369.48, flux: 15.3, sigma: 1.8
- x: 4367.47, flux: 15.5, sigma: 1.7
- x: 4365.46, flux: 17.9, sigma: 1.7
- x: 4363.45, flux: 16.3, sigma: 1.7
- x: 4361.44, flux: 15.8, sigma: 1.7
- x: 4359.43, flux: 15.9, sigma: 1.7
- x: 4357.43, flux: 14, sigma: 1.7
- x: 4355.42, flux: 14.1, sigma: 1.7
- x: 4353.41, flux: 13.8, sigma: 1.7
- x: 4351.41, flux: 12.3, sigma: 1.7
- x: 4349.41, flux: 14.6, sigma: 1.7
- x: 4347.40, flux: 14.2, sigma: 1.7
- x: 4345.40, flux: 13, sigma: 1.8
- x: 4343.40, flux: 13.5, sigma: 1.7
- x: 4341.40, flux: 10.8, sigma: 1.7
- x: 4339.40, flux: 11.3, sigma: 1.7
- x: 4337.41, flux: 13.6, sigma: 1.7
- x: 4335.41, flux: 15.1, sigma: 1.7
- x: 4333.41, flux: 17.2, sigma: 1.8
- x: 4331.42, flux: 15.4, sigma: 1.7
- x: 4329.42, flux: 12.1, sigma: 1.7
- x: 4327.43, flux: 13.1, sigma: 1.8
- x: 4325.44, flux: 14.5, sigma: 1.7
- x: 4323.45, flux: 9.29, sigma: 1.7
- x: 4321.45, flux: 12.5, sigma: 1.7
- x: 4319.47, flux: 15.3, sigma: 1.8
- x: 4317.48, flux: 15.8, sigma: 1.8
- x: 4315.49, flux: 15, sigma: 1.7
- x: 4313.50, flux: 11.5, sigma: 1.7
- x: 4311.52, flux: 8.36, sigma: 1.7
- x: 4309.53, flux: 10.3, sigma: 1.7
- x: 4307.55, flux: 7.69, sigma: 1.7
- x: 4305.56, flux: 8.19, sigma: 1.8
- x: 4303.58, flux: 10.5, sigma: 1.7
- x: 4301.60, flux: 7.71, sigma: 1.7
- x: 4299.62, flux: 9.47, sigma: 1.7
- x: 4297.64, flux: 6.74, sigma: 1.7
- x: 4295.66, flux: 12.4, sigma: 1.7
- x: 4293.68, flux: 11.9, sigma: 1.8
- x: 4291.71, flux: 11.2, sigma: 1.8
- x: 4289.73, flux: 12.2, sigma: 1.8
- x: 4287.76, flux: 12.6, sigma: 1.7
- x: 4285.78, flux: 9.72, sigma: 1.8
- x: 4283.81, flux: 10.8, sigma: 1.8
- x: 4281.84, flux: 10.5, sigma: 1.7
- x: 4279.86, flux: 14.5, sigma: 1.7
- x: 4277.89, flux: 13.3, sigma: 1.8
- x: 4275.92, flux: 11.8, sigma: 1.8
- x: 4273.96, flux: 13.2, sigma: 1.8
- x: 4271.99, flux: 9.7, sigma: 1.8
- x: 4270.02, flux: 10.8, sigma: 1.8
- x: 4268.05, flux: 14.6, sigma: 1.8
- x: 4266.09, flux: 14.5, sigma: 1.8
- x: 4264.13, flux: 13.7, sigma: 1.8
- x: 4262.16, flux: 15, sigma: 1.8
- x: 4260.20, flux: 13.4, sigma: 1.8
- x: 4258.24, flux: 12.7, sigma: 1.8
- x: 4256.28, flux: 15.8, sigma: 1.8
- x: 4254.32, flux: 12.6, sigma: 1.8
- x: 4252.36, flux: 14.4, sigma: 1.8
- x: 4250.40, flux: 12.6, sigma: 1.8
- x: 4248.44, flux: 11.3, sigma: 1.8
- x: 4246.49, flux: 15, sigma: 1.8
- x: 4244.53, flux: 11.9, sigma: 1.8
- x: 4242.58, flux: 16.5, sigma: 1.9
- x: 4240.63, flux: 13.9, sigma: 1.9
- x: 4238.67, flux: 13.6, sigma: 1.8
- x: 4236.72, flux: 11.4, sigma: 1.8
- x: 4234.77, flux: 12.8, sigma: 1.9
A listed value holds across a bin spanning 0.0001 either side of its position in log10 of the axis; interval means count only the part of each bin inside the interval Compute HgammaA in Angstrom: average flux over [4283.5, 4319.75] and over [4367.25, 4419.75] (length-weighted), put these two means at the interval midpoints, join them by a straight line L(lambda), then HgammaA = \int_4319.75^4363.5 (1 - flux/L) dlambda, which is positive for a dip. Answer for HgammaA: -4.6 Angstrom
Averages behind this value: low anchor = 10.8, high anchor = 14.5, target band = 13.7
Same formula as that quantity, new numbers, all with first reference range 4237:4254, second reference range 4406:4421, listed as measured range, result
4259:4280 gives 1.0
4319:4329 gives 1.0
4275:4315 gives 9.5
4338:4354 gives 1.6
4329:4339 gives -0.3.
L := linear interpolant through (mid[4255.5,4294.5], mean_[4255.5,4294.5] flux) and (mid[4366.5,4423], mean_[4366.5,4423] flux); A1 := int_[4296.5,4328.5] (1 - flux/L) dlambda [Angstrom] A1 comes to 5.3 Angstrom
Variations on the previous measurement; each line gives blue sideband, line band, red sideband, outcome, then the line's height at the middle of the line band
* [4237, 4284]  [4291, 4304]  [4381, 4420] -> 3.4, 13.5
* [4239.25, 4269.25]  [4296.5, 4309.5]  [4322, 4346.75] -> 4.7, 13.5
